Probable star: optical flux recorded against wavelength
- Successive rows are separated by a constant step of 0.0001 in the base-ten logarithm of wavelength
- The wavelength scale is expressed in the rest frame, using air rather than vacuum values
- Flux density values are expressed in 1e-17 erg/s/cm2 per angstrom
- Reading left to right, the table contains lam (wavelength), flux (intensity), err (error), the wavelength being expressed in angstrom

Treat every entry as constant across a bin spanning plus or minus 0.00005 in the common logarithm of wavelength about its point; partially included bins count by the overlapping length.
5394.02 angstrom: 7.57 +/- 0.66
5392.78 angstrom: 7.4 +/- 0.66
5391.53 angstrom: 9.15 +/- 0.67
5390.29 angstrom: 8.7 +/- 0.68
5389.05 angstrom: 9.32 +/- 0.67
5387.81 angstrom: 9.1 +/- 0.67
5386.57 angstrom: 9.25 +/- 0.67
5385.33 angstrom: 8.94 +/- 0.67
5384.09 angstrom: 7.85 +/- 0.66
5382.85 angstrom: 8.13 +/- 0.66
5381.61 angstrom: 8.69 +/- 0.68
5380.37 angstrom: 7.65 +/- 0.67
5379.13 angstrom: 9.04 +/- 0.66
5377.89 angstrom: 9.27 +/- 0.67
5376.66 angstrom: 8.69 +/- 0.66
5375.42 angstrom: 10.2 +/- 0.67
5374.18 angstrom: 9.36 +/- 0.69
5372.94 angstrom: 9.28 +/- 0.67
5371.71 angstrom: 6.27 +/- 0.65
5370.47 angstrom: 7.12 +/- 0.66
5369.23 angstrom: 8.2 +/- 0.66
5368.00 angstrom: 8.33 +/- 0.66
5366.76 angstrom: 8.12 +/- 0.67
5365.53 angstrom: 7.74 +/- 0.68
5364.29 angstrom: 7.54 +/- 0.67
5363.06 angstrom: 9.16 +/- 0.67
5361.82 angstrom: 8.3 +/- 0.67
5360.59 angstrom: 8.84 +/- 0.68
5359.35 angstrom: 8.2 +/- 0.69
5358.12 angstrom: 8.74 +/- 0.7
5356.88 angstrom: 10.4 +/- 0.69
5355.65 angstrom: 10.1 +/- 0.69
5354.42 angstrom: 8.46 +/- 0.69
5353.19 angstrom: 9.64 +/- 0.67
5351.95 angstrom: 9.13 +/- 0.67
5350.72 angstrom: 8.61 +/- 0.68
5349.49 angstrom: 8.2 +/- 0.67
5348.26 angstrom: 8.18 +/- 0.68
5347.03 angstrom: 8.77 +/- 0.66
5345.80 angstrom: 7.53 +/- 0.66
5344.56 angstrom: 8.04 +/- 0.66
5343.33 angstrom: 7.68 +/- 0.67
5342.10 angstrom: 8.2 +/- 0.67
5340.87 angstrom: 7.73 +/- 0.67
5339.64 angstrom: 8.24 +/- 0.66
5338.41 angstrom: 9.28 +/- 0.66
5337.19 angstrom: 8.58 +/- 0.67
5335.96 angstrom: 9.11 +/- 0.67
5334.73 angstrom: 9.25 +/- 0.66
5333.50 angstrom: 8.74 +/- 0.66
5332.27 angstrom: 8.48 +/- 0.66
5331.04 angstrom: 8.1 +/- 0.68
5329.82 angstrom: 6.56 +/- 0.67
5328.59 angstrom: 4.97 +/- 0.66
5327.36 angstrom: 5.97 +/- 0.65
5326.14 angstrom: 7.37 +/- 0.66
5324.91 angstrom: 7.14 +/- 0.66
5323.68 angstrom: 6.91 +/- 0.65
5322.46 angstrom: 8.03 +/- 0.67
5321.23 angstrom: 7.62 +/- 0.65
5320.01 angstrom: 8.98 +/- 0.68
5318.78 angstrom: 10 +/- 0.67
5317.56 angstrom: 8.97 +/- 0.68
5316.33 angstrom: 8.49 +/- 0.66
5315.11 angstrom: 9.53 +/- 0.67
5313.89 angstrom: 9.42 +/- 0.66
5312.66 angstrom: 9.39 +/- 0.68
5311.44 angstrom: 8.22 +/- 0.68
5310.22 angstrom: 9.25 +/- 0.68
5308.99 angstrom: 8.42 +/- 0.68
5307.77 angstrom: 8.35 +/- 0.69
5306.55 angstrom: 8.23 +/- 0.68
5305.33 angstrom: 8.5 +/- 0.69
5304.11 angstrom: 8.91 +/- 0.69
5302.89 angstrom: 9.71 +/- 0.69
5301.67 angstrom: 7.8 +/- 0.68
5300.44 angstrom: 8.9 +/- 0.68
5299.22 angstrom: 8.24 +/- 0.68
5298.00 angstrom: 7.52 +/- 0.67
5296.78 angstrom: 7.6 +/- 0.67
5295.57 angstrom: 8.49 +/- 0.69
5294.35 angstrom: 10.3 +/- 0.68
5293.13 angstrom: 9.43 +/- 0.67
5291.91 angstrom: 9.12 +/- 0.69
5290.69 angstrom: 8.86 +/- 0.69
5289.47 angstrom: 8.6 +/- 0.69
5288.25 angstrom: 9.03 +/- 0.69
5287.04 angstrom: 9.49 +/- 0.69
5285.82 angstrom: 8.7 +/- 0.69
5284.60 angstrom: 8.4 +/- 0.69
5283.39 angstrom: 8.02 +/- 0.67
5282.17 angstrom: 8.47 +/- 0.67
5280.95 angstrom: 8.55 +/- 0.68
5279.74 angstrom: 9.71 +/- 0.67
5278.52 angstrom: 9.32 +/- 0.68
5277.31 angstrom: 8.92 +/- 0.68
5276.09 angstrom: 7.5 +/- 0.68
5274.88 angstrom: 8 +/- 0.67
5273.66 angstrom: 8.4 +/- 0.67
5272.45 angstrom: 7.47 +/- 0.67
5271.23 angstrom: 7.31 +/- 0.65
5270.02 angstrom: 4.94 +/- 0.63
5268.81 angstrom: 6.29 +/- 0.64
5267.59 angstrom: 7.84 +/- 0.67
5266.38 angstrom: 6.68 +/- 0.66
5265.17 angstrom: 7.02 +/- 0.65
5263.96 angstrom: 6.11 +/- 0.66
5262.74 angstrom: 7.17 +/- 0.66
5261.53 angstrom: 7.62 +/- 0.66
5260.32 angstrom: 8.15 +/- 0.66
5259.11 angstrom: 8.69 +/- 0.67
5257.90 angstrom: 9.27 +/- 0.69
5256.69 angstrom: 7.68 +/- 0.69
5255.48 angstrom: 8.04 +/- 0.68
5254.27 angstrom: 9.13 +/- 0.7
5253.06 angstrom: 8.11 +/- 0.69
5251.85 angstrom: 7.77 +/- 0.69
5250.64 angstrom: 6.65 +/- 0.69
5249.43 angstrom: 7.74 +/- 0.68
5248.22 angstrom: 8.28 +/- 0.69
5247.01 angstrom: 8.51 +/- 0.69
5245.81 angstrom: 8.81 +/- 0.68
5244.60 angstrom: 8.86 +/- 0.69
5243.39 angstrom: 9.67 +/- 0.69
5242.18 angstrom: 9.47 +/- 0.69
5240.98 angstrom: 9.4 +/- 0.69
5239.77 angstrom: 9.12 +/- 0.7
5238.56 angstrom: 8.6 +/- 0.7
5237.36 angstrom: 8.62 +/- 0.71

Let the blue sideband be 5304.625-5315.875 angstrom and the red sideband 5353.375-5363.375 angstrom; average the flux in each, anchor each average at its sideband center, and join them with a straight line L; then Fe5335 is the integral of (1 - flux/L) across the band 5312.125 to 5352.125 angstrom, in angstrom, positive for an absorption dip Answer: 3.20 angstrom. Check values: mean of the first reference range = 8.81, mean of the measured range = 8.21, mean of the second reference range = 9.05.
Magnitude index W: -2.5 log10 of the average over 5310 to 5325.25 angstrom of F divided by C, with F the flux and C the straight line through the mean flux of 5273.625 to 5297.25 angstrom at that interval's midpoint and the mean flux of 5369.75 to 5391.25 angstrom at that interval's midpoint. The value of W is 0.01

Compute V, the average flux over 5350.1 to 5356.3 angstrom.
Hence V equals 9.2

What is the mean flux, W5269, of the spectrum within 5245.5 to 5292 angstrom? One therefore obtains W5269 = 8.05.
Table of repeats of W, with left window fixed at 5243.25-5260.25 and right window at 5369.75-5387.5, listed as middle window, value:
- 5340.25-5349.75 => 0.061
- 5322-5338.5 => 0.104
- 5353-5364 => -0.063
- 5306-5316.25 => -0.051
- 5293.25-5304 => -0.027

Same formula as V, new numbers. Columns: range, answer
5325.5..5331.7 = 6.61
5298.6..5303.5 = 8.65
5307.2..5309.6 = 8.39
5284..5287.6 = 8.84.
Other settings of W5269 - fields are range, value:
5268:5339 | 8.34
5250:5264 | 7.93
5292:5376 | 8.43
